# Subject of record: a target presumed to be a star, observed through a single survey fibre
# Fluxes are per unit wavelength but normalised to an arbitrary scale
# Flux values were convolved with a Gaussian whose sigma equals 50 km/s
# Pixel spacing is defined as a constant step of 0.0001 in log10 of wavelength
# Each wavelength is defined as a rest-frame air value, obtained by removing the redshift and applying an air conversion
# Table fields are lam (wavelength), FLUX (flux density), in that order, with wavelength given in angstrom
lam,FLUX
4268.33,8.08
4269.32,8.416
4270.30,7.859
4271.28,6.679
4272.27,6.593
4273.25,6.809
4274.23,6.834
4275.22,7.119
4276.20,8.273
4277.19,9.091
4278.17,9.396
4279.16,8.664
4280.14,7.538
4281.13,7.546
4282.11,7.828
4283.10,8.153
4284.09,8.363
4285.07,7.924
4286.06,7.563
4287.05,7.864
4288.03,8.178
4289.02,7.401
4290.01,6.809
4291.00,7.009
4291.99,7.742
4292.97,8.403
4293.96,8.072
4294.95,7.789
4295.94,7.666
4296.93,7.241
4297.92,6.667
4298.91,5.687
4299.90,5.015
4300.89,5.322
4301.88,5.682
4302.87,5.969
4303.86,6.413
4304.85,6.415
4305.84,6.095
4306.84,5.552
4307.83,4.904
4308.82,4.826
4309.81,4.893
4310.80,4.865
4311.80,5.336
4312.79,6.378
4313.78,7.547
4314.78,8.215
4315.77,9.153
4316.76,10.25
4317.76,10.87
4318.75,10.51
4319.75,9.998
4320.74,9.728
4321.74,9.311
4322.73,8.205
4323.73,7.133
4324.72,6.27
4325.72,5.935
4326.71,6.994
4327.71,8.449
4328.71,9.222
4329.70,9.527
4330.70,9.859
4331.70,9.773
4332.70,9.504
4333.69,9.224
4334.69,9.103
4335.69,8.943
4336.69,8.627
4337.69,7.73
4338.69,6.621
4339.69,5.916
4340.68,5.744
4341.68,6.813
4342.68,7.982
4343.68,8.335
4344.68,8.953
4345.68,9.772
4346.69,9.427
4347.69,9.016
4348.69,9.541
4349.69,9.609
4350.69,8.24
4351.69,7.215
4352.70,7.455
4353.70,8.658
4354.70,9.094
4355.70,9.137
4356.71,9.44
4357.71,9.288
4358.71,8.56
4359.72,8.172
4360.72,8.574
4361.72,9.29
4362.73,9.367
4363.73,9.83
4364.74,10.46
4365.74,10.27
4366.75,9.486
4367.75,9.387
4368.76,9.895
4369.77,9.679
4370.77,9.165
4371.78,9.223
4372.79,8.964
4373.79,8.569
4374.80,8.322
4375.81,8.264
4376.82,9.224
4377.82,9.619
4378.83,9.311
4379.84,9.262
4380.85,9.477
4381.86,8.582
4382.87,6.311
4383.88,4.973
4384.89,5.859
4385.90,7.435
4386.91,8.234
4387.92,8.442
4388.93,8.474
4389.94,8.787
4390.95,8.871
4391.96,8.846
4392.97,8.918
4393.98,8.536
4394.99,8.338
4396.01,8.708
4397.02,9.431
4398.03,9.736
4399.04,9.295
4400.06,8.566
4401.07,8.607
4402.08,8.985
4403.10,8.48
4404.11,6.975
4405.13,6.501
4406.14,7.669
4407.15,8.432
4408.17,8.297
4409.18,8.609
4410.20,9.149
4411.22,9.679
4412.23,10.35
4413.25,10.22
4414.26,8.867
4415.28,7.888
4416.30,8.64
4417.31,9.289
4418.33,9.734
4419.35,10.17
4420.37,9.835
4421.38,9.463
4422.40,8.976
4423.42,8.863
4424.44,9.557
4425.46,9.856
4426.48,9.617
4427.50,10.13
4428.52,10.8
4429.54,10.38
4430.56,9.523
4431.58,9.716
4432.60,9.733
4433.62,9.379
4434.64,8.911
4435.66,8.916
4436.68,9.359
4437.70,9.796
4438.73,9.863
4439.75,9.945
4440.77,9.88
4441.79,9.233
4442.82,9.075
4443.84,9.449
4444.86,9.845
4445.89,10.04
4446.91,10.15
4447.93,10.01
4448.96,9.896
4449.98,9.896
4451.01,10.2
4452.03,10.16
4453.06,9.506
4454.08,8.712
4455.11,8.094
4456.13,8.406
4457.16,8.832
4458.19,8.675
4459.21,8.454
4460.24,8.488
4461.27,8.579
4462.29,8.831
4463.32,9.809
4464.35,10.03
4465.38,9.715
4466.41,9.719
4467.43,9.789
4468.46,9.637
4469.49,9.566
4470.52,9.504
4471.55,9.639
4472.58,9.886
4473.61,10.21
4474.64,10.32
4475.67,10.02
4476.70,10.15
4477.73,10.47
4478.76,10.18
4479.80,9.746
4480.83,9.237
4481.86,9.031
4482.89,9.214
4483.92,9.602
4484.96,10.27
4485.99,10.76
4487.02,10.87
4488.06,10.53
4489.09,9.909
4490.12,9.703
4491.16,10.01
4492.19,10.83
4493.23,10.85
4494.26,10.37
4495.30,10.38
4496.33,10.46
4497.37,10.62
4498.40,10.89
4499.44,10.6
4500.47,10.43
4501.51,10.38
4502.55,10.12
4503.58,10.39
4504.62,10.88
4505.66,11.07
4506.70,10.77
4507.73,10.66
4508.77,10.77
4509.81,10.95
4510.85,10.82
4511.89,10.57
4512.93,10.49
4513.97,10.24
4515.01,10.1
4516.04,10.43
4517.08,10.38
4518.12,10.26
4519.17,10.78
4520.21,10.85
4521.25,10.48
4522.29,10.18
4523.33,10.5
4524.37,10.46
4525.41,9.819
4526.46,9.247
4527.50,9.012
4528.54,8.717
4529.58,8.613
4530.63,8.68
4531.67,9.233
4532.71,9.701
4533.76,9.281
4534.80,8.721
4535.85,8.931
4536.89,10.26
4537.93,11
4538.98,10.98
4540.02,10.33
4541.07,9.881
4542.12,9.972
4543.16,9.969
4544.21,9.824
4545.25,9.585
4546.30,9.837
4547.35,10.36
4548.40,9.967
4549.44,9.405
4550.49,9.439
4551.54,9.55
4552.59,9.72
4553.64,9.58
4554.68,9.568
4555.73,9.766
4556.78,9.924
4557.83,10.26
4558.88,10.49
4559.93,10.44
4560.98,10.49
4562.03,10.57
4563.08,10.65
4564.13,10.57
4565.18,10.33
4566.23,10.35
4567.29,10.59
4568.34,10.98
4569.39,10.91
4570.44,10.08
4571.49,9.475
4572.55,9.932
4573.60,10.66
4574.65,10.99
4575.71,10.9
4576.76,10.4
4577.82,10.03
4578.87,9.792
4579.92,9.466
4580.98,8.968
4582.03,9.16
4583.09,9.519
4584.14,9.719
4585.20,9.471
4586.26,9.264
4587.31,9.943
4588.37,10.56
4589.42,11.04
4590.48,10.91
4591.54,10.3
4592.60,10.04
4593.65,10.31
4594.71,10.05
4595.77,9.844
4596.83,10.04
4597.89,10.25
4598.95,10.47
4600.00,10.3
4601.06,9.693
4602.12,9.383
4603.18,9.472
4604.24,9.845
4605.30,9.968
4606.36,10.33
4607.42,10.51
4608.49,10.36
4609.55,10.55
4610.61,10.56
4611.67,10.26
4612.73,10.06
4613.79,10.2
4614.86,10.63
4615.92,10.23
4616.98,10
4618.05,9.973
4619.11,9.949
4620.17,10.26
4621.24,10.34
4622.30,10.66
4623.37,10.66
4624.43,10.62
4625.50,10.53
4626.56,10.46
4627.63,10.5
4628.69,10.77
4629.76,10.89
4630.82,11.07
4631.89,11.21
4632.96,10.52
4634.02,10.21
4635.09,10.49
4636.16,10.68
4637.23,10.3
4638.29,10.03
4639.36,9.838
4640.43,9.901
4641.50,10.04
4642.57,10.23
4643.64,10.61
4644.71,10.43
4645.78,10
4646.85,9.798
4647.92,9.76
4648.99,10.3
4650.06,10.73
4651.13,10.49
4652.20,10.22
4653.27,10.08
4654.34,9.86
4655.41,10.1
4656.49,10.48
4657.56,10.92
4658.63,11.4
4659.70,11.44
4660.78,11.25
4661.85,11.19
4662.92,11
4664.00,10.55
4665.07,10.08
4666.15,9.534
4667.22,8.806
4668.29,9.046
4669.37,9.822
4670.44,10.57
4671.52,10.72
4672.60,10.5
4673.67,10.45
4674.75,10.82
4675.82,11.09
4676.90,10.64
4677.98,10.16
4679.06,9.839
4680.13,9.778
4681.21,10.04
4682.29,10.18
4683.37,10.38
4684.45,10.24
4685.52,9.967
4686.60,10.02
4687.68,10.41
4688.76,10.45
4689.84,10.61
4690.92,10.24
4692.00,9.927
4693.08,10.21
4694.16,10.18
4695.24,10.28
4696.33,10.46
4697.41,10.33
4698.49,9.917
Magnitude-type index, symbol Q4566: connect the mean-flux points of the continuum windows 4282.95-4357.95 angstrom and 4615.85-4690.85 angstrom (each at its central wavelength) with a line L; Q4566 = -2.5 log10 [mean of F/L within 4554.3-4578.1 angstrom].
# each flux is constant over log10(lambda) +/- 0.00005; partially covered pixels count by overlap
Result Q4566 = -0.07 mag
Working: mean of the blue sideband 7.79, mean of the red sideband 10.4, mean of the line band 10.4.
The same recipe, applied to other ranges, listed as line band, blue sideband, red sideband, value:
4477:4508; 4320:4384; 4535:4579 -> -0.068 mag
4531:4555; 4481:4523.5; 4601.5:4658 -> 0.064 mag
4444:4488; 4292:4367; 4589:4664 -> -0.063 mag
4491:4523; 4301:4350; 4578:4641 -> -0.133 mag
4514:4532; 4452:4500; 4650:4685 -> 0.003 mag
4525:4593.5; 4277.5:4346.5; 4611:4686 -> -0.034 mag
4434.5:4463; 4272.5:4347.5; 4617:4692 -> -0.071 mag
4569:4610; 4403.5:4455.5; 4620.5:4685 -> 0.003 mag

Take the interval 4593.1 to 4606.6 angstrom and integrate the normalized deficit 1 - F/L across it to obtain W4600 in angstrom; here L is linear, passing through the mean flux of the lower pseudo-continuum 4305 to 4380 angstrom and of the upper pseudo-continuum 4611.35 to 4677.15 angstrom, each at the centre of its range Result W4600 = 0.1 angstrom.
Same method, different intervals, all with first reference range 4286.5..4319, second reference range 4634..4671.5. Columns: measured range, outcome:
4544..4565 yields -1.4 angstrom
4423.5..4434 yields -2.1 angstrom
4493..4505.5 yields -2.4 angstrom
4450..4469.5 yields -1.8 angstrom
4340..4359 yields -2.8 angstrom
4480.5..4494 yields -2.1 angstrom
